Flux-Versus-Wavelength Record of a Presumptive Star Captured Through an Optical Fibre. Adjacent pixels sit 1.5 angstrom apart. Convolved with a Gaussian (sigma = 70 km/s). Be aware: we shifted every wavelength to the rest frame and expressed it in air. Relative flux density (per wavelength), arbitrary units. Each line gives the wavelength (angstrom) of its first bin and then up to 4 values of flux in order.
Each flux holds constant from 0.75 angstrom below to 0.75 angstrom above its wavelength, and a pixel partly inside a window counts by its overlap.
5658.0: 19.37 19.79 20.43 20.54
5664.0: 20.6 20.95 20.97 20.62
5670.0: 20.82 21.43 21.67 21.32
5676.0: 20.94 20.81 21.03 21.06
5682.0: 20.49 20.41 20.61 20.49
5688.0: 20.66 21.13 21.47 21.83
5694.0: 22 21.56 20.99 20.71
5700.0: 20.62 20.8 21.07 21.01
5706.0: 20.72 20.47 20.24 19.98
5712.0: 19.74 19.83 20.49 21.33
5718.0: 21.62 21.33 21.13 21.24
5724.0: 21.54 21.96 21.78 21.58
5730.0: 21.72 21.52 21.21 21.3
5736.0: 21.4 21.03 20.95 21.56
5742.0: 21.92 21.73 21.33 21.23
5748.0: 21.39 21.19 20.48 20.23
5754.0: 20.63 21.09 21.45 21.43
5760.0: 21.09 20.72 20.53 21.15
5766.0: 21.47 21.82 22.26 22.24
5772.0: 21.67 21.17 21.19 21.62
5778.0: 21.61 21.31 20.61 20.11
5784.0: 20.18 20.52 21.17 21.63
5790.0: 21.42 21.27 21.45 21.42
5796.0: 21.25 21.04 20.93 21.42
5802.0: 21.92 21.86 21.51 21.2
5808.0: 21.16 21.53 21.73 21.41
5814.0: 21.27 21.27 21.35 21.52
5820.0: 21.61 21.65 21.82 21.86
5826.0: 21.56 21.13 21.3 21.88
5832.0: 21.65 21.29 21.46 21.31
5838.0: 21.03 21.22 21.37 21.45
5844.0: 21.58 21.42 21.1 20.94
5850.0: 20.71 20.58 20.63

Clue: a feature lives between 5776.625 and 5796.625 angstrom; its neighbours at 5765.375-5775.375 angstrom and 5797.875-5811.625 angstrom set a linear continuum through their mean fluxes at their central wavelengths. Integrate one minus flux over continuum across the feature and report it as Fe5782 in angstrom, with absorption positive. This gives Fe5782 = 0.5 angstrom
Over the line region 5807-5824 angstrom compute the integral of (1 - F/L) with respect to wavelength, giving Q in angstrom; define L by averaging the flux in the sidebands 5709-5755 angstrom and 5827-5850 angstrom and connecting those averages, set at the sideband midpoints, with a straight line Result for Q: -0.16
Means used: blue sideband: 21.1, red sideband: 21.3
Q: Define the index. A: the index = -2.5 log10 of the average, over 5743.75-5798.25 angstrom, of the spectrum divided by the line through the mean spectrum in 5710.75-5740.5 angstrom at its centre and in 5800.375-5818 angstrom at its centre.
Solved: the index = 0.01 mag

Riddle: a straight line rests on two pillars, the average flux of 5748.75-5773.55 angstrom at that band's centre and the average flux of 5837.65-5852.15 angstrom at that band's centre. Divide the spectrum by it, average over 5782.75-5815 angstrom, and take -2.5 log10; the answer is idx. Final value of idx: 0.00 mag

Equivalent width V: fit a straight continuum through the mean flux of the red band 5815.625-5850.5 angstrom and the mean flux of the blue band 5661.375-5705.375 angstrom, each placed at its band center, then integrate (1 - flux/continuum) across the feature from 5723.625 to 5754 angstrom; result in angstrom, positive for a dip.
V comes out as -0.28 angstrom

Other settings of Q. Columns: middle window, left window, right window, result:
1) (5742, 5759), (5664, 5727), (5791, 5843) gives 0.0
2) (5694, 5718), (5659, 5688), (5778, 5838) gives 0.2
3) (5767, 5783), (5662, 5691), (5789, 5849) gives -0.1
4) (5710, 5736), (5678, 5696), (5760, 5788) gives -0.1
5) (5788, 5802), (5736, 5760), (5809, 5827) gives 0.1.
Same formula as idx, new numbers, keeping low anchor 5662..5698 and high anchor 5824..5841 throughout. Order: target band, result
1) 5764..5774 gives -0.02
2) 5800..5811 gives -0.01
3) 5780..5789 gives 0.03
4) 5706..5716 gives 0.05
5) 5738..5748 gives -0.01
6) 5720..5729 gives -0.02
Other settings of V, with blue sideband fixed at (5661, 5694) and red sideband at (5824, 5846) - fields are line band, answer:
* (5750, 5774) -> 0.00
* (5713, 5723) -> 0.03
